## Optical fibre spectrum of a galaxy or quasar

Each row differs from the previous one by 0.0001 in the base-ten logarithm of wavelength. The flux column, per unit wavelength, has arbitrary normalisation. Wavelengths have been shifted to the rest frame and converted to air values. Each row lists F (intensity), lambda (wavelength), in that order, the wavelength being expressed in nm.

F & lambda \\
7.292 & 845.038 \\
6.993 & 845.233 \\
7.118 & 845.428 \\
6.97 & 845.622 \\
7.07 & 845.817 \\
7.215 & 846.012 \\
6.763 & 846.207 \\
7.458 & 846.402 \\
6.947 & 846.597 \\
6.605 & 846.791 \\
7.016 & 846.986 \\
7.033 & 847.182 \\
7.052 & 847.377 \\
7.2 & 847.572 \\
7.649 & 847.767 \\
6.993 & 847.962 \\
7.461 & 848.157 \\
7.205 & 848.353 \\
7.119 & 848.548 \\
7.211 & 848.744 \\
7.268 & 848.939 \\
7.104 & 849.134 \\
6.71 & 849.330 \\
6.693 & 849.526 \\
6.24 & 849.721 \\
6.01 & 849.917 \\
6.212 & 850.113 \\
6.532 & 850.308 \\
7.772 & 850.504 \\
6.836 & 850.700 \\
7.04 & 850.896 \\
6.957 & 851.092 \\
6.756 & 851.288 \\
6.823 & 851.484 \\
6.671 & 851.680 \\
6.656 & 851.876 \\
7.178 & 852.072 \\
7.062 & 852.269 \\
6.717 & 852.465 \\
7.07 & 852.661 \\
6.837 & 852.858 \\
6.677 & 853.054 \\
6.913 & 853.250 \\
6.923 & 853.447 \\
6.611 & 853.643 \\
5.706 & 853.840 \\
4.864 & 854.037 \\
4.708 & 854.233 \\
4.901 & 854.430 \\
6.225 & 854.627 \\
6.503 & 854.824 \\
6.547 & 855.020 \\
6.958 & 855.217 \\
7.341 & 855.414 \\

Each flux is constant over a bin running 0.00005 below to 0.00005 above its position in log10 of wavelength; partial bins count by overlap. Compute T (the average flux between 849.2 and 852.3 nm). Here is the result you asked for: 6.75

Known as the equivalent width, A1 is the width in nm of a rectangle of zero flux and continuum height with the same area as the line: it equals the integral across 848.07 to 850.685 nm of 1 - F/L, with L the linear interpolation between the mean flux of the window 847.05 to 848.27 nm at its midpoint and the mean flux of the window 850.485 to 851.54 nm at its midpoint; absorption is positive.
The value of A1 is 0.08 nm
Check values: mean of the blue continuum 7.22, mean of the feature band 6.88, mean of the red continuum 6.98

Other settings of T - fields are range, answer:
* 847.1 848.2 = 7.23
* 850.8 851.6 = 6.89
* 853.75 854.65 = 5.2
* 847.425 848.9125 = 7.26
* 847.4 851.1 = 6.96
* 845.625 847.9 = 7.08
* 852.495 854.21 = 6.39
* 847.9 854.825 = 6.64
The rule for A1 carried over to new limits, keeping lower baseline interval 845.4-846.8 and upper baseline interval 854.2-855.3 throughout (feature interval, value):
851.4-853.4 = -0.176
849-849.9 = 0.001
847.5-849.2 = -0.117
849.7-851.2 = -0.044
